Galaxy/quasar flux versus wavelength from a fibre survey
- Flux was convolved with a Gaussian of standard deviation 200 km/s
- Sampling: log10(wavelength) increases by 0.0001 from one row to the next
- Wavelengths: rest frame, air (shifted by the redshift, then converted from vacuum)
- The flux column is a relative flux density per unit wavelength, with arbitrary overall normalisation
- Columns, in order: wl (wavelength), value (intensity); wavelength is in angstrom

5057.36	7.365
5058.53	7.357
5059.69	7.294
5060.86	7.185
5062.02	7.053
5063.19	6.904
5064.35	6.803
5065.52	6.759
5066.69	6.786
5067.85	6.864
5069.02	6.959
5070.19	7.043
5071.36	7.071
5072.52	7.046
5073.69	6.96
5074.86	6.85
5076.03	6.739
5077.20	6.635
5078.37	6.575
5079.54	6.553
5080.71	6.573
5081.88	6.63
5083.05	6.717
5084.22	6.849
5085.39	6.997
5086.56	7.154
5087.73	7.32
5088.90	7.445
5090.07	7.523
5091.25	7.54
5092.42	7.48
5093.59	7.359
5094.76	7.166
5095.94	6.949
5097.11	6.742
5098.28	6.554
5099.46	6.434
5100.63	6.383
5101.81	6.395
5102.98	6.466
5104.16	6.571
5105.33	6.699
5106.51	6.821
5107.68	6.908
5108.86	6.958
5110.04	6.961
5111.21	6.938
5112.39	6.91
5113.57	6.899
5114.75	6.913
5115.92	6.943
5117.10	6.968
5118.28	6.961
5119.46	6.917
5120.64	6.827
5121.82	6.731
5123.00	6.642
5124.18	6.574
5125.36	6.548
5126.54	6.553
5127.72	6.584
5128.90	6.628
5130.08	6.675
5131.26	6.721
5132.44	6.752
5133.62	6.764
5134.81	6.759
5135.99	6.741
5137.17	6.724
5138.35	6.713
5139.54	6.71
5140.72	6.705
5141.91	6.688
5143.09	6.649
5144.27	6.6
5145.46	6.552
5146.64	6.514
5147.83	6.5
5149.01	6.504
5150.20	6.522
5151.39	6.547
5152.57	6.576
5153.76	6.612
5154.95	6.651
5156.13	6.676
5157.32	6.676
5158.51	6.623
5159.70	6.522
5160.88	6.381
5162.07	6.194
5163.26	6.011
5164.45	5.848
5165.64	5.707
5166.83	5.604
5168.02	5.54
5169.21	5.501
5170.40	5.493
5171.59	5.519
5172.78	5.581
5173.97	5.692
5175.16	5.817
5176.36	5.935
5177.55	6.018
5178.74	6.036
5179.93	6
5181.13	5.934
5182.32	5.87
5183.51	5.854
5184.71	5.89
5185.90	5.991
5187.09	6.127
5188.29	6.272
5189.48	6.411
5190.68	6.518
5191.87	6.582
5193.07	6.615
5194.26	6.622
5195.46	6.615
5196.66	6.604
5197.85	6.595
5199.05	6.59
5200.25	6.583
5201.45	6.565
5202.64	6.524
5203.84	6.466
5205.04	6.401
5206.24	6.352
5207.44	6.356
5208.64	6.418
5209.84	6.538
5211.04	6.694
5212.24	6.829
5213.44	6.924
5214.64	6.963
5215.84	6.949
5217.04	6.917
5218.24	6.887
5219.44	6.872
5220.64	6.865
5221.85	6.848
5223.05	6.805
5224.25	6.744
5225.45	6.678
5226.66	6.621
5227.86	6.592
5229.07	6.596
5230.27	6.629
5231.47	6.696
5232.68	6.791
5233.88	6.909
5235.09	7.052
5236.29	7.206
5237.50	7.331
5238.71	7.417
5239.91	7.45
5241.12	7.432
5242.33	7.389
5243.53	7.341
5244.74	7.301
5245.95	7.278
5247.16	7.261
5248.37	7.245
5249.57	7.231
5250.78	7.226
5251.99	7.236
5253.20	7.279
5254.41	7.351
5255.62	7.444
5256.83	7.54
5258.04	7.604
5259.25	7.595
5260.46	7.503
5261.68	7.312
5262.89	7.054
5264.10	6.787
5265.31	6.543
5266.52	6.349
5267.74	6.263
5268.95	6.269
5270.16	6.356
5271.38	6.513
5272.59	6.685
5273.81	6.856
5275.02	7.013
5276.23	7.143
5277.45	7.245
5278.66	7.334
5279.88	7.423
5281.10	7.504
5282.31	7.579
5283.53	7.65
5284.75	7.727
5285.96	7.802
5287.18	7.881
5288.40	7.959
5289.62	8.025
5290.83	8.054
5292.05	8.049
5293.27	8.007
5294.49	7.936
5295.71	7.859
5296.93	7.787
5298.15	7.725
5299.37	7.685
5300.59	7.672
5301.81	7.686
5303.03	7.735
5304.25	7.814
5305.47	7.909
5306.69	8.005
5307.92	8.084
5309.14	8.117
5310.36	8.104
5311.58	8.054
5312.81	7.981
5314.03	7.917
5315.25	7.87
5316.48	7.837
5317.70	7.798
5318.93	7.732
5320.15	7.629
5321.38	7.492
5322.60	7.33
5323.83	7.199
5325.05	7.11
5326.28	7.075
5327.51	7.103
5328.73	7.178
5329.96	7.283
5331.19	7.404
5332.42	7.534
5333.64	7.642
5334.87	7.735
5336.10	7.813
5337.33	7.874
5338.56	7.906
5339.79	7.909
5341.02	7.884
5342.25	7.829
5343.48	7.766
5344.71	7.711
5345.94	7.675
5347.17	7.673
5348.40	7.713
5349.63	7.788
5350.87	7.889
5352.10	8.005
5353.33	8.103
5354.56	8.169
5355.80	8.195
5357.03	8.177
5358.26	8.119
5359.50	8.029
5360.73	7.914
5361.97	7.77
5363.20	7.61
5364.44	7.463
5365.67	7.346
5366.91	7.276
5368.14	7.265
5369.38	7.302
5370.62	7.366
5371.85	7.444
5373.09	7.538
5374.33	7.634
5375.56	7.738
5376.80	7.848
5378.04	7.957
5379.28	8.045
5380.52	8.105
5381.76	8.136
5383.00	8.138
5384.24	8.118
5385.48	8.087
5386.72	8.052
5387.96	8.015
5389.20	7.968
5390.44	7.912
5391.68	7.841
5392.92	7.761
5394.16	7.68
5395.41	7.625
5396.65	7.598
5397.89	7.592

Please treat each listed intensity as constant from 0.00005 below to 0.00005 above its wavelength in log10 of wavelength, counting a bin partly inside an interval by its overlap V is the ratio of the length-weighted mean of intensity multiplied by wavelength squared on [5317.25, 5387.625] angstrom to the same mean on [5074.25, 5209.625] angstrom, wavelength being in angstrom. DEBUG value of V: 1.28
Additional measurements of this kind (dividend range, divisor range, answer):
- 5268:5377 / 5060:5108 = 1.21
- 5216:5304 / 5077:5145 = 1.13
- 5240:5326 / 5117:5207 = 1.23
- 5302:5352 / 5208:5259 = 1.13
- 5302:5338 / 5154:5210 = 1.30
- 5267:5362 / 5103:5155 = 1.22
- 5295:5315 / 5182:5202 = 1.29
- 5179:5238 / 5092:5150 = 1.01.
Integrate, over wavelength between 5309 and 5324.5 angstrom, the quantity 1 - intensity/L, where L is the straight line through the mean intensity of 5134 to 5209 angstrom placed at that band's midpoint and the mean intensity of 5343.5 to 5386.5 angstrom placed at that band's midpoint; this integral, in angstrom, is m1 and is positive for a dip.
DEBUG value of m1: -0.7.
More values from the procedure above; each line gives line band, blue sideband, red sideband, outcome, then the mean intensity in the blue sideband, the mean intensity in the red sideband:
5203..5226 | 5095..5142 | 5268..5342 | 1.5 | 6.74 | 7.59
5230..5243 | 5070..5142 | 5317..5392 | 0.3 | 6.83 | 7.73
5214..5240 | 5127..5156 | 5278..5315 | 1.5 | 6.64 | 7.84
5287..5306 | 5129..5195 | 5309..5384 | -1.4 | 6.3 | 7.72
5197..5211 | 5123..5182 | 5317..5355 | 0.4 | 6.33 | 7.64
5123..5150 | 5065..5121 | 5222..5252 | 1.2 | 6.89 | 7.05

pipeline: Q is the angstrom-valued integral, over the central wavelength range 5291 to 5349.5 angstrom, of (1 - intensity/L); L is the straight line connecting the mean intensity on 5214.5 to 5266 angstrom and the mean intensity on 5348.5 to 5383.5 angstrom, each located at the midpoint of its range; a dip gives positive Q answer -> -1.4 angstrom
